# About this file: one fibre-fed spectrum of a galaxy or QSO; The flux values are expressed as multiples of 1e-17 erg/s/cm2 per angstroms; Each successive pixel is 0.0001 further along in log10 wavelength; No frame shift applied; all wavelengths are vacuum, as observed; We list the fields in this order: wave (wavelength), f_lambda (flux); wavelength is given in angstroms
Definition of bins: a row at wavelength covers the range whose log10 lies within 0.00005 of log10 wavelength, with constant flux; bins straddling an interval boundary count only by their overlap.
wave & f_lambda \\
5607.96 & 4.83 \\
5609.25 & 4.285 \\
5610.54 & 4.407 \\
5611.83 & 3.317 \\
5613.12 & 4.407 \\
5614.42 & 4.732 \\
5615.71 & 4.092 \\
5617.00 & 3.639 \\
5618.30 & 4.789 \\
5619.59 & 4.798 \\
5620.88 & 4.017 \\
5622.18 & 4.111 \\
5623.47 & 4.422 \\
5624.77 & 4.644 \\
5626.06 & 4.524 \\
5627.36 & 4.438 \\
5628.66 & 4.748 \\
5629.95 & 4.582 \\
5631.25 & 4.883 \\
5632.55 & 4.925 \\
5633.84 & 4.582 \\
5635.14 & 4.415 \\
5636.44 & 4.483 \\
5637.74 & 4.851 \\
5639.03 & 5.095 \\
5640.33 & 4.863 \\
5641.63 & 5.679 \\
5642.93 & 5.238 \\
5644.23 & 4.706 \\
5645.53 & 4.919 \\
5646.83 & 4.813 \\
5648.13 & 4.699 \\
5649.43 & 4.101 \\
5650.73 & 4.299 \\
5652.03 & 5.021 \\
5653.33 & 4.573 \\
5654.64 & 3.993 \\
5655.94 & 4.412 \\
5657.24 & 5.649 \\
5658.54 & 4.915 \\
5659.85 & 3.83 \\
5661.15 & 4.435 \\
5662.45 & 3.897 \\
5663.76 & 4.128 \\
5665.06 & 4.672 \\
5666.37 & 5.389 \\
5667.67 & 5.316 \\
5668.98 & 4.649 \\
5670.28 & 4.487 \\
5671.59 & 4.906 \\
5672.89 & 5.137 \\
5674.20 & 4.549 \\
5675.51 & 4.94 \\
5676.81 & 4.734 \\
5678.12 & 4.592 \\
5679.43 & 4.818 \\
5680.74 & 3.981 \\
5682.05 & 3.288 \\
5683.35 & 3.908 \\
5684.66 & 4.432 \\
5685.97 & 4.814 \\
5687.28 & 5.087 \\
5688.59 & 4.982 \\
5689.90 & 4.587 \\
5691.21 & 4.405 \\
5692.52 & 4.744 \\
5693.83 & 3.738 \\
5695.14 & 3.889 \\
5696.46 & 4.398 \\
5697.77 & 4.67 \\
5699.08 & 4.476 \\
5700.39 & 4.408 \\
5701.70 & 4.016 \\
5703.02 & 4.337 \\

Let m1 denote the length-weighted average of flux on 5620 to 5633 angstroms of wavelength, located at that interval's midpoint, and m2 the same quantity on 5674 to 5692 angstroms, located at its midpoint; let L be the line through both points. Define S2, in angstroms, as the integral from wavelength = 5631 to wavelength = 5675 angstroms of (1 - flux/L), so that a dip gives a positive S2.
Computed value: -1.96 angstroms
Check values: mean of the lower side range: 4.53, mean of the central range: 4.72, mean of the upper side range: 4.51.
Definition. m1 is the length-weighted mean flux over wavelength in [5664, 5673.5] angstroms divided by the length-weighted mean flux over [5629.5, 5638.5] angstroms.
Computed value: 1.05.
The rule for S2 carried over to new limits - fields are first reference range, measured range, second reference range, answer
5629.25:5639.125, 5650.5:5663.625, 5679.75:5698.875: 0.2 angstroms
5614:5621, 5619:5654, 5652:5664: -2.1 angstroms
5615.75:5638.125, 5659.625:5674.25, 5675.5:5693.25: -0.4 angstroms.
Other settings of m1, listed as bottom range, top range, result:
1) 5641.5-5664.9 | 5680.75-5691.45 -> 0.96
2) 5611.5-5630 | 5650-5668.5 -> 1.06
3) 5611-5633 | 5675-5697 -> 1.00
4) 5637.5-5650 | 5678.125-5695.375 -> 0.89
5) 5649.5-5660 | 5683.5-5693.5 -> 1.01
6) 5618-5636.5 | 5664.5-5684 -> 1.02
